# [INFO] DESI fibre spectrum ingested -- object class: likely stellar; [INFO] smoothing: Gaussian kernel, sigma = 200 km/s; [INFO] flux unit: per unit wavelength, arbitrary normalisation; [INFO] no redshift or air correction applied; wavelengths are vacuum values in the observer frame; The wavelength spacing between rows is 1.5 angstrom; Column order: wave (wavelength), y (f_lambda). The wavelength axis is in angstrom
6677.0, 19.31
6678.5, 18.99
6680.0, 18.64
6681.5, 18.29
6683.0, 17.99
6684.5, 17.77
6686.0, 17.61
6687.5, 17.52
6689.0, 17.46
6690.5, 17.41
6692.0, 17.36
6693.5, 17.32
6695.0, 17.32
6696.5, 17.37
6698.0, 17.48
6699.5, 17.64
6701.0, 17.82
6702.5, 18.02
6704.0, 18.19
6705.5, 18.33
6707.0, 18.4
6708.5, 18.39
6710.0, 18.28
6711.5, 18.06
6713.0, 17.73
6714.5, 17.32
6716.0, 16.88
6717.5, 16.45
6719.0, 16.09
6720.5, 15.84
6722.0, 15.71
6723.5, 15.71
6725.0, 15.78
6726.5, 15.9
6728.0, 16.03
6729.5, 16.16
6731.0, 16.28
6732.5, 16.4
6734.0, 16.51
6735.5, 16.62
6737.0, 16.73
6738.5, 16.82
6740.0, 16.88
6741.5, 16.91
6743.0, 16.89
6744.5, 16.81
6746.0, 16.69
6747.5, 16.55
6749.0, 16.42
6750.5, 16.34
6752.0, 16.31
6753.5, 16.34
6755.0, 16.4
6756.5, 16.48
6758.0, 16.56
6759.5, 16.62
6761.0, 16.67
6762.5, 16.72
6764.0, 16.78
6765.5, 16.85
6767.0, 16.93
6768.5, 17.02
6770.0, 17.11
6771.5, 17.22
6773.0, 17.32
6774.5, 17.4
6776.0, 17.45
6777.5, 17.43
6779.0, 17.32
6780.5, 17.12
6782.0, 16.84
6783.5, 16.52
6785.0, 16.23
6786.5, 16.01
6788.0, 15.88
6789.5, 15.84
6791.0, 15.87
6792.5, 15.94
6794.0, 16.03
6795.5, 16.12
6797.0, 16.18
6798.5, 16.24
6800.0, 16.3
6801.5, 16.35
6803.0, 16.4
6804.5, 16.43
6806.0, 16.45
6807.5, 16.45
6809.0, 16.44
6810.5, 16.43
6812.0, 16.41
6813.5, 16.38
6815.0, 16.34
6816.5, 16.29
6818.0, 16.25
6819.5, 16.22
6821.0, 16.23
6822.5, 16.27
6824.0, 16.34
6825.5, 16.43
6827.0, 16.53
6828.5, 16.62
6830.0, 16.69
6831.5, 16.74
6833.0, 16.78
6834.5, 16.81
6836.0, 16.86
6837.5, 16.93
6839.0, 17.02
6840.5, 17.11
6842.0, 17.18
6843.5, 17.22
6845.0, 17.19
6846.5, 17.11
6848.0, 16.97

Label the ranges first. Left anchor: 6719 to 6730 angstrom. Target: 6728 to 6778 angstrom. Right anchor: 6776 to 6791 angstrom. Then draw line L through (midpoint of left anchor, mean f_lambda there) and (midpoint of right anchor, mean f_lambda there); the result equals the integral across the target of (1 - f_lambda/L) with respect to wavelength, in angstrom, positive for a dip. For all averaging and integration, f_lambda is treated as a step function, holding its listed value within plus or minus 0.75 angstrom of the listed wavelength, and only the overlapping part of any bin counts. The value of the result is -1.57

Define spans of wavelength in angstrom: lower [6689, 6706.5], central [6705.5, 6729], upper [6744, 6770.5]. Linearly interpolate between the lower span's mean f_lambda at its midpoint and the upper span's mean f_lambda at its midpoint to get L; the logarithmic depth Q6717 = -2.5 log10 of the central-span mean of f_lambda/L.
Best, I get 0.03 mag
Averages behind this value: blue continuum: 17.7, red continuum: 16.6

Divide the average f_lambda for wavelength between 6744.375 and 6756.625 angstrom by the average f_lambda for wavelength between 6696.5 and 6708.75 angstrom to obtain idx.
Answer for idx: 0.92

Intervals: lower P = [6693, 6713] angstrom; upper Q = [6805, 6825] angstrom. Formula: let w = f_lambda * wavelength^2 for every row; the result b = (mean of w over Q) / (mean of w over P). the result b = 0.94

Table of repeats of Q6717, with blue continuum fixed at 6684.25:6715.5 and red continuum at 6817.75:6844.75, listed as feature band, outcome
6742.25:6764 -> 0.05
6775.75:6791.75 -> 0.03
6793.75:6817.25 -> 0.04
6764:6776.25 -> 0.00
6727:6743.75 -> 0.06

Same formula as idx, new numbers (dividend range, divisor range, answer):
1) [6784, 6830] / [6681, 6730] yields 0.94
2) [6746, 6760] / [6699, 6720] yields 0.93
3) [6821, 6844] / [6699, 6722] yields 0.96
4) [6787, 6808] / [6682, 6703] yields 0.92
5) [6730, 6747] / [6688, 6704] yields 0.95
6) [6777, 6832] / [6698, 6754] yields 0.97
